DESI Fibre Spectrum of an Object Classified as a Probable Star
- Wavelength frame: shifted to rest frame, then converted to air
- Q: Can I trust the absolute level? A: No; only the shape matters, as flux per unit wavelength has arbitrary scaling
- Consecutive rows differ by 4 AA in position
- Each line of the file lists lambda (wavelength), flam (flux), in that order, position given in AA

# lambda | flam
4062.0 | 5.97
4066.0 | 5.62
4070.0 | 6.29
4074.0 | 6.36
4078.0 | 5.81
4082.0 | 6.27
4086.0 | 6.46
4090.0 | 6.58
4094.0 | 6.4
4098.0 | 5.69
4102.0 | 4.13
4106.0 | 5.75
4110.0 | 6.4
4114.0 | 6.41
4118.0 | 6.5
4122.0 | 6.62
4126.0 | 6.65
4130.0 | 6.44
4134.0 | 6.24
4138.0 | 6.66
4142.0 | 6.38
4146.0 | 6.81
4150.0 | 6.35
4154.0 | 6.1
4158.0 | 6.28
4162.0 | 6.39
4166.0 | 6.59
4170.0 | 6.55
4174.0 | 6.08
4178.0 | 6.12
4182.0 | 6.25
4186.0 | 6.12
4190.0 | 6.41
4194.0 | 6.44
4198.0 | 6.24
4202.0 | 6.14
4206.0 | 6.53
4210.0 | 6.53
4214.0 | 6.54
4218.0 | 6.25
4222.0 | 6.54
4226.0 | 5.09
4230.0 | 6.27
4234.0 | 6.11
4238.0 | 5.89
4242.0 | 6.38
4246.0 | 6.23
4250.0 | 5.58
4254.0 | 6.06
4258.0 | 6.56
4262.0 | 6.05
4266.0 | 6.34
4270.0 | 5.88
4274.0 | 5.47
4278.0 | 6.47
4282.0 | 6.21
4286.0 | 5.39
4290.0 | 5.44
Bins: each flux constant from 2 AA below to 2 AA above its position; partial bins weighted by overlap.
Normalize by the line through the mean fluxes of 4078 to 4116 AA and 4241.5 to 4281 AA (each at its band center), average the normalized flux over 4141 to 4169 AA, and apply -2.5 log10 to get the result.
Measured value -0.07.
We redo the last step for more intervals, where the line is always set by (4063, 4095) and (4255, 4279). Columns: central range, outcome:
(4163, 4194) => -0.03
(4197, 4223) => -0.04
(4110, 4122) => -0.05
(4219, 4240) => 0.02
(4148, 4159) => -0.01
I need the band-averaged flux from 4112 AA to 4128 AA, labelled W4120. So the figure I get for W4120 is 6.54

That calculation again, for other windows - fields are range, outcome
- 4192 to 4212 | 6.38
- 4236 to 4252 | 6.02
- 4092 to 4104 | 5.41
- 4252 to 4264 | 6.22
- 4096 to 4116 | 5.68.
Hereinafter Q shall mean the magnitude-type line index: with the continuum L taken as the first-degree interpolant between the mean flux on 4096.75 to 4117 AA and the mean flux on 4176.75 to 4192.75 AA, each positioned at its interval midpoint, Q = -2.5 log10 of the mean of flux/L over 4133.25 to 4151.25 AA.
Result -0.10 mag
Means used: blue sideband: 5.72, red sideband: 6.24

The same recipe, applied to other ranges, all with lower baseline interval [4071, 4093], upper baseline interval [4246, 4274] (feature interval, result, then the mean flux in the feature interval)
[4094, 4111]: 0.133 mag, 5.55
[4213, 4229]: 0.002 mag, 6.09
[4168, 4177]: -0.021 mag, 6.29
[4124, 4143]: -0.043 mag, 6.48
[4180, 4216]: -0.038 mag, 6.36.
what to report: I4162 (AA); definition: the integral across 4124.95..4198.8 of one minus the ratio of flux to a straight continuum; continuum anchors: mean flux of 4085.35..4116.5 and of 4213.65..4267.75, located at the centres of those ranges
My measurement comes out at -4.2 AA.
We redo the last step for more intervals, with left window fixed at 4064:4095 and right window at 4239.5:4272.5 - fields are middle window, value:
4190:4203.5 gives -0.3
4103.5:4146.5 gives -1.5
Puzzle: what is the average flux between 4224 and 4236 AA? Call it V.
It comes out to 5.82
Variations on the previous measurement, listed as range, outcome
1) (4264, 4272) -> 6.11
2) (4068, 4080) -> 6.15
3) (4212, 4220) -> 6.39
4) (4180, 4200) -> 6.29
